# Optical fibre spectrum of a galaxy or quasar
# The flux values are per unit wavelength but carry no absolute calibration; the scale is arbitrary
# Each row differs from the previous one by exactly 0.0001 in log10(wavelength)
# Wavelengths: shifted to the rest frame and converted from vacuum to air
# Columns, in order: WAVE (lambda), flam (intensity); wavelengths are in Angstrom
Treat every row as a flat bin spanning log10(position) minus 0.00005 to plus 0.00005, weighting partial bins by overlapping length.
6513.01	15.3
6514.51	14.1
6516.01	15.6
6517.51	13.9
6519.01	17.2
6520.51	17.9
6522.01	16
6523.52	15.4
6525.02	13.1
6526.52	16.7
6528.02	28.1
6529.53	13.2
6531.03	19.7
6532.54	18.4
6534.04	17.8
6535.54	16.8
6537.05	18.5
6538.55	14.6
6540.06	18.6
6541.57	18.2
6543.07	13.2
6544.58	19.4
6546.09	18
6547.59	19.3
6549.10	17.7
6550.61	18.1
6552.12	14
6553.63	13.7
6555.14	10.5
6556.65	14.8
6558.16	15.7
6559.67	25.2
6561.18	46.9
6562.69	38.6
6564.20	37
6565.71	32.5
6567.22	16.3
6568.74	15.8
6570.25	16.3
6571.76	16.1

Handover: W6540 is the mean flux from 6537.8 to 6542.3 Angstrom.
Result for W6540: 17.1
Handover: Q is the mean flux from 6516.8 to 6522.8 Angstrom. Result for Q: 16.2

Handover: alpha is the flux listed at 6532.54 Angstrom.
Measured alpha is 18.4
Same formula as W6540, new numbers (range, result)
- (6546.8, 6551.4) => 18.3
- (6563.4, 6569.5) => 25.5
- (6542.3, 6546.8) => 16.9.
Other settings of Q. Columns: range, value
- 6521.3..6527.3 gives 15.4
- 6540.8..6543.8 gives 15.7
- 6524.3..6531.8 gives 18.2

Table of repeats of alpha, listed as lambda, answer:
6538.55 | 14.6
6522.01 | 16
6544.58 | 19.4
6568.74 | 15.8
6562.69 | 38.6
